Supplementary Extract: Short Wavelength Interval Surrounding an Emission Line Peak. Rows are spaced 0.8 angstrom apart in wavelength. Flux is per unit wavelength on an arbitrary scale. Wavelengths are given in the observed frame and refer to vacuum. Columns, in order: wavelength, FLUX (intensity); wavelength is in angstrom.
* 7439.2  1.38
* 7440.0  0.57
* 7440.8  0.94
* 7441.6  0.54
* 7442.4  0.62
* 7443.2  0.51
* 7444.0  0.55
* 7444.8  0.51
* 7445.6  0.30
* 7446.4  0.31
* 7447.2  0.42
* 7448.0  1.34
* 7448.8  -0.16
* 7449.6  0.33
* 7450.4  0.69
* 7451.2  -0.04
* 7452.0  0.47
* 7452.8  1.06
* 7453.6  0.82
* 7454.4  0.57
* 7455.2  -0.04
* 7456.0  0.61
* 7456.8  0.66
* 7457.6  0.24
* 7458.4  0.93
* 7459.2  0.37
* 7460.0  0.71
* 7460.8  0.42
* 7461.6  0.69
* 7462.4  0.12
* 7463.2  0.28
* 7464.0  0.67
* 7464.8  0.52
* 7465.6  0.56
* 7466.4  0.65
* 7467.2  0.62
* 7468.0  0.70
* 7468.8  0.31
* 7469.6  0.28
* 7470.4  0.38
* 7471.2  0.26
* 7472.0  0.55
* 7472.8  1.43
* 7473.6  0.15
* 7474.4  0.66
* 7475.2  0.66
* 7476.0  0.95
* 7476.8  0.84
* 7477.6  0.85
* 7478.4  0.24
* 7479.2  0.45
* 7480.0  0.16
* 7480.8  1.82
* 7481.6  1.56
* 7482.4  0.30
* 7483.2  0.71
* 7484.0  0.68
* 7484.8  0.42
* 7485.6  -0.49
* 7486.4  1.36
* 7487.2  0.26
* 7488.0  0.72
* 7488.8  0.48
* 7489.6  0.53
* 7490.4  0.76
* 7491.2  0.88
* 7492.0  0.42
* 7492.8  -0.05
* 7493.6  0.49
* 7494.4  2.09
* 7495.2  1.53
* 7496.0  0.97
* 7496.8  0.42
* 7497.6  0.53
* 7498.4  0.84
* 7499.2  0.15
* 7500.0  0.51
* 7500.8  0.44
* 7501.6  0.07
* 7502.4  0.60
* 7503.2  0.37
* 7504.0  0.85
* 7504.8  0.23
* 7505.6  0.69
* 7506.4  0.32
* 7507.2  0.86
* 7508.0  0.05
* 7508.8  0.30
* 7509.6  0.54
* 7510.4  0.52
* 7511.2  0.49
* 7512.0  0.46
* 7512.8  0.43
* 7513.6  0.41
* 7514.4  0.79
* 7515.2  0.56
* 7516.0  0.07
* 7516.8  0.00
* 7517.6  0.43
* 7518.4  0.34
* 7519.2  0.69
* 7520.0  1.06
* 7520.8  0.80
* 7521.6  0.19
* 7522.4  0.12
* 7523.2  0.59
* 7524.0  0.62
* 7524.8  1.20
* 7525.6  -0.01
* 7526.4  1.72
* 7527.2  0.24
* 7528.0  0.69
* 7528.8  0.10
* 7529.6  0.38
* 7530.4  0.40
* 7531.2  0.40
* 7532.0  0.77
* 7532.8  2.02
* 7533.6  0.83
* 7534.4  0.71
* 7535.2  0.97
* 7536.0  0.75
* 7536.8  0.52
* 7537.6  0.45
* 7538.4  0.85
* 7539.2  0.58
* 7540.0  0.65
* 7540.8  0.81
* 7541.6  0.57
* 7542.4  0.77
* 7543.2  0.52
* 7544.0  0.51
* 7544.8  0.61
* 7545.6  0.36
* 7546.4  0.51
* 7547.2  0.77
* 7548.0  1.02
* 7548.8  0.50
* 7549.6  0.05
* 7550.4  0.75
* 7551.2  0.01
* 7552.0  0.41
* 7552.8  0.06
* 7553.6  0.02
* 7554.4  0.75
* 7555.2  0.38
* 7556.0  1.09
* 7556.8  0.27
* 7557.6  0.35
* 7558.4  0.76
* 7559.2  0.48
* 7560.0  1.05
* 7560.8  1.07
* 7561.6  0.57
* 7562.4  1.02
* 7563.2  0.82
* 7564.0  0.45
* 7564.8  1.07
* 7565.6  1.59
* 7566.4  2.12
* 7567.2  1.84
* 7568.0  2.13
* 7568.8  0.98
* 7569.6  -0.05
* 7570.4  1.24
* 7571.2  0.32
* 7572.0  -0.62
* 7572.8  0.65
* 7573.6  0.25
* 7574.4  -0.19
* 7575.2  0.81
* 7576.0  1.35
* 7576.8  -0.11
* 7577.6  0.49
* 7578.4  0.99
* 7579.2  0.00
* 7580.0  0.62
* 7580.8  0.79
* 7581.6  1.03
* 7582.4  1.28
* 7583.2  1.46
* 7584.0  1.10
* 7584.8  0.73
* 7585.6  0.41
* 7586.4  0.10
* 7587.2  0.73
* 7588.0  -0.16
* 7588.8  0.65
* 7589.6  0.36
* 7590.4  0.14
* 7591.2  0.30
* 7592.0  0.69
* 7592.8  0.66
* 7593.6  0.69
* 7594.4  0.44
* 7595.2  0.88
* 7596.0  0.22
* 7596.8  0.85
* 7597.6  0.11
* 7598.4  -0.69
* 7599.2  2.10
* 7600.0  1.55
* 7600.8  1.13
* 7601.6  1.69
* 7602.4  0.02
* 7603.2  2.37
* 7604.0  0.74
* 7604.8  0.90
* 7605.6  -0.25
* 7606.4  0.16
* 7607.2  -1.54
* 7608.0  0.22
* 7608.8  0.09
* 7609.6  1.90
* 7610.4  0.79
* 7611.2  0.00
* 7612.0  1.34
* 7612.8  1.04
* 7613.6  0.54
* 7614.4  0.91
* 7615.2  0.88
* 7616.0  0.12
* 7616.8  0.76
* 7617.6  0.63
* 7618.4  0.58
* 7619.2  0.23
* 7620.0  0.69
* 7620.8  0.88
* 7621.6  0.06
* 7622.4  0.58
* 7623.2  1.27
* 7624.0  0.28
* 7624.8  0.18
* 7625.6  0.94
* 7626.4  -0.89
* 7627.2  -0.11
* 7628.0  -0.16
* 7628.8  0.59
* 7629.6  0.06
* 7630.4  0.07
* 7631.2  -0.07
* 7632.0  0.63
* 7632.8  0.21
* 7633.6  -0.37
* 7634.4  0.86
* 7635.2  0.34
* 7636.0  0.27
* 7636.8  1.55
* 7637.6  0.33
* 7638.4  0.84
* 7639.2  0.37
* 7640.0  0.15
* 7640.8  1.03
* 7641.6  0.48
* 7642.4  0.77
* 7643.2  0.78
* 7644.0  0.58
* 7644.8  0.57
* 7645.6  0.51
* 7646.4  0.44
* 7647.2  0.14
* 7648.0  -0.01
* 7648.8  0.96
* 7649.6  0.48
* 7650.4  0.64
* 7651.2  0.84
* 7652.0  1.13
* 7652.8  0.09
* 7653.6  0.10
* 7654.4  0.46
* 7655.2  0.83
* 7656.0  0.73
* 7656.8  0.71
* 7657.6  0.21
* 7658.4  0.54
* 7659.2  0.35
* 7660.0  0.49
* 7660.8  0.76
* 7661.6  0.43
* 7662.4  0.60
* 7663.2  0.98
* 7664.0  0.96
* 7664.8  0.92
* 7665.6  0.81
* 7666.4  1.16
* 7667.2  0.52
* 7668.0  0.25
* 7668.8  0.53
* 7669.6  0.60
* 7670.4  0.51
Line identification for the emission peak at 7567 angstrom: [S II] 6716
